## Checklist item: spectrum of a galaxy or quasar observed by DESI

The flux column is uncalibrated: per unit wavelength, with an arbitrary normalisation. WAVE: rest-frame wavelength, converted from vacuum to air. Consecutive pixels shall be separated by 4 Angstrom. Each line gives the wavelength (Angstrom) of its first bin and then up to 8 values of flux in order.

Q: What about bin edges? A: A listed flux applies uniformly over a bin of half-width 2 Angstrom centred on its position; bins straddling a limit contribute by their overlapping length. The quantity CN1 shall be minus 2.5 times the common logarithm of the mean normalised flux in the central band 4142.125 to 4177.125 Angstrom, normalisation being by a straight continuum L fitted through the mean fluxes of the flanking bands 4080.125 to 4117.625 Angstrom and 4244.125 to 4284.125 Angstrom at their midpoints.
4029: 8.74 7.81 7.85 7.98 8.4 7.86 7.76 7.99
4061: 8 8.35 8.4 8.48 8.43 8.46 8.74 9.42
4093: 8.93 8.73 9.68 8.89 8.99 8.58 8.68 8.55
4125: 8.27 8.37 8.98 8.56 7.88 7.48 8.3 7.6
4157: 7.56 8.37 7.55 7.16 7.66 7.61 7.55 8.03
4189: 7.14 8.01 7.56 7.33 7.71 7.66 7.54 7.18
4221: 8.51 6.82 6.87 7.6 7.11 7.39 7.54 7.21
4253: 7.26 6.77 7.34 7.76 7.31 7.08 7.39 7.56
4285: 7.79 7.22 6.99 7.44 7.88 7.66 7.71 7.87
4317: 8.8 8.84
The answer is 0.09 mag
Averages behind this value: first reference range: 8.93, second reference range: 7.33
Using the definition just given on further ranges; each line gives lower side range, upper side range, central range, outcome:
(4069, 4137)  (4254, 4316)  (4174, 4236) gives 0.07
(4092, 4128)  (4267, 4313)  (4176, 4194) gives 0.08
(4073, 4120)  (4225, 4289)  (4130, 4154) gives 0.03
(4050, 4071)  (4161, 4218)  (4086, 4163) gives -0.09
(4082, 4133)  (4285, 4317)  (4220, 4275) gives 0.09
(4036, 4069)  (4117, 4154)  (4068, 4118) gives -0.08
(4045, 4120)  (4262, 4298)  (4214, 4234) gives 0.05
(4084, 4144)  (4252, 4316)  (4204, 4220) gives 0.06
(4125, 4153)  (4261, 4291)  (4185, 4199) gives 0.04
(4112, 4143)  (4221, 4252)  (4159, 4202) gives 0.04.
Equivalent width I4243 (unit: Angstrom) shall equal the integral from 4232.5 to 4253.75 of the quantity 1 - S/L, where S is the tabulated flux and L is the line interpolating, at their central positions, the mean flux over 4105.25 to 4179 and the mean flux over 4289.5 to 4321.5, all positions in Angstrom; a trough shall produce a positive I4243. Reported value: 1.6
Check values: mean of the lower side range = 8.14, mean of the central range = 7.34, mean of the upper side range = 7.82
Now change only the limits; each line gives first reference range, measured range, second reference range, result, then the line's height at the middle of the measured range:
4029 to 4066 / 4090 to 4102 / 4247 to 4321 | -1.8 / 7.93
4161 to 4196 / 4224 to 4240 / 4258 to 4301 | 0.8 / 7.51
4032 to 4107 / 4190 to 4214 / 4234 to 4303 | 0.3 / 7.72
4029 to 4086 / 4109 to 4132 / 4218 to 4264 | -1.9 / 7.89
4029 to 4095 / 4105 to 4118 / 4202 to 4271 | -1.2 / 8.05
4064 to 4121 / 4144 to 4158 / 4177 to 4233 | 0.6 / 8.13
